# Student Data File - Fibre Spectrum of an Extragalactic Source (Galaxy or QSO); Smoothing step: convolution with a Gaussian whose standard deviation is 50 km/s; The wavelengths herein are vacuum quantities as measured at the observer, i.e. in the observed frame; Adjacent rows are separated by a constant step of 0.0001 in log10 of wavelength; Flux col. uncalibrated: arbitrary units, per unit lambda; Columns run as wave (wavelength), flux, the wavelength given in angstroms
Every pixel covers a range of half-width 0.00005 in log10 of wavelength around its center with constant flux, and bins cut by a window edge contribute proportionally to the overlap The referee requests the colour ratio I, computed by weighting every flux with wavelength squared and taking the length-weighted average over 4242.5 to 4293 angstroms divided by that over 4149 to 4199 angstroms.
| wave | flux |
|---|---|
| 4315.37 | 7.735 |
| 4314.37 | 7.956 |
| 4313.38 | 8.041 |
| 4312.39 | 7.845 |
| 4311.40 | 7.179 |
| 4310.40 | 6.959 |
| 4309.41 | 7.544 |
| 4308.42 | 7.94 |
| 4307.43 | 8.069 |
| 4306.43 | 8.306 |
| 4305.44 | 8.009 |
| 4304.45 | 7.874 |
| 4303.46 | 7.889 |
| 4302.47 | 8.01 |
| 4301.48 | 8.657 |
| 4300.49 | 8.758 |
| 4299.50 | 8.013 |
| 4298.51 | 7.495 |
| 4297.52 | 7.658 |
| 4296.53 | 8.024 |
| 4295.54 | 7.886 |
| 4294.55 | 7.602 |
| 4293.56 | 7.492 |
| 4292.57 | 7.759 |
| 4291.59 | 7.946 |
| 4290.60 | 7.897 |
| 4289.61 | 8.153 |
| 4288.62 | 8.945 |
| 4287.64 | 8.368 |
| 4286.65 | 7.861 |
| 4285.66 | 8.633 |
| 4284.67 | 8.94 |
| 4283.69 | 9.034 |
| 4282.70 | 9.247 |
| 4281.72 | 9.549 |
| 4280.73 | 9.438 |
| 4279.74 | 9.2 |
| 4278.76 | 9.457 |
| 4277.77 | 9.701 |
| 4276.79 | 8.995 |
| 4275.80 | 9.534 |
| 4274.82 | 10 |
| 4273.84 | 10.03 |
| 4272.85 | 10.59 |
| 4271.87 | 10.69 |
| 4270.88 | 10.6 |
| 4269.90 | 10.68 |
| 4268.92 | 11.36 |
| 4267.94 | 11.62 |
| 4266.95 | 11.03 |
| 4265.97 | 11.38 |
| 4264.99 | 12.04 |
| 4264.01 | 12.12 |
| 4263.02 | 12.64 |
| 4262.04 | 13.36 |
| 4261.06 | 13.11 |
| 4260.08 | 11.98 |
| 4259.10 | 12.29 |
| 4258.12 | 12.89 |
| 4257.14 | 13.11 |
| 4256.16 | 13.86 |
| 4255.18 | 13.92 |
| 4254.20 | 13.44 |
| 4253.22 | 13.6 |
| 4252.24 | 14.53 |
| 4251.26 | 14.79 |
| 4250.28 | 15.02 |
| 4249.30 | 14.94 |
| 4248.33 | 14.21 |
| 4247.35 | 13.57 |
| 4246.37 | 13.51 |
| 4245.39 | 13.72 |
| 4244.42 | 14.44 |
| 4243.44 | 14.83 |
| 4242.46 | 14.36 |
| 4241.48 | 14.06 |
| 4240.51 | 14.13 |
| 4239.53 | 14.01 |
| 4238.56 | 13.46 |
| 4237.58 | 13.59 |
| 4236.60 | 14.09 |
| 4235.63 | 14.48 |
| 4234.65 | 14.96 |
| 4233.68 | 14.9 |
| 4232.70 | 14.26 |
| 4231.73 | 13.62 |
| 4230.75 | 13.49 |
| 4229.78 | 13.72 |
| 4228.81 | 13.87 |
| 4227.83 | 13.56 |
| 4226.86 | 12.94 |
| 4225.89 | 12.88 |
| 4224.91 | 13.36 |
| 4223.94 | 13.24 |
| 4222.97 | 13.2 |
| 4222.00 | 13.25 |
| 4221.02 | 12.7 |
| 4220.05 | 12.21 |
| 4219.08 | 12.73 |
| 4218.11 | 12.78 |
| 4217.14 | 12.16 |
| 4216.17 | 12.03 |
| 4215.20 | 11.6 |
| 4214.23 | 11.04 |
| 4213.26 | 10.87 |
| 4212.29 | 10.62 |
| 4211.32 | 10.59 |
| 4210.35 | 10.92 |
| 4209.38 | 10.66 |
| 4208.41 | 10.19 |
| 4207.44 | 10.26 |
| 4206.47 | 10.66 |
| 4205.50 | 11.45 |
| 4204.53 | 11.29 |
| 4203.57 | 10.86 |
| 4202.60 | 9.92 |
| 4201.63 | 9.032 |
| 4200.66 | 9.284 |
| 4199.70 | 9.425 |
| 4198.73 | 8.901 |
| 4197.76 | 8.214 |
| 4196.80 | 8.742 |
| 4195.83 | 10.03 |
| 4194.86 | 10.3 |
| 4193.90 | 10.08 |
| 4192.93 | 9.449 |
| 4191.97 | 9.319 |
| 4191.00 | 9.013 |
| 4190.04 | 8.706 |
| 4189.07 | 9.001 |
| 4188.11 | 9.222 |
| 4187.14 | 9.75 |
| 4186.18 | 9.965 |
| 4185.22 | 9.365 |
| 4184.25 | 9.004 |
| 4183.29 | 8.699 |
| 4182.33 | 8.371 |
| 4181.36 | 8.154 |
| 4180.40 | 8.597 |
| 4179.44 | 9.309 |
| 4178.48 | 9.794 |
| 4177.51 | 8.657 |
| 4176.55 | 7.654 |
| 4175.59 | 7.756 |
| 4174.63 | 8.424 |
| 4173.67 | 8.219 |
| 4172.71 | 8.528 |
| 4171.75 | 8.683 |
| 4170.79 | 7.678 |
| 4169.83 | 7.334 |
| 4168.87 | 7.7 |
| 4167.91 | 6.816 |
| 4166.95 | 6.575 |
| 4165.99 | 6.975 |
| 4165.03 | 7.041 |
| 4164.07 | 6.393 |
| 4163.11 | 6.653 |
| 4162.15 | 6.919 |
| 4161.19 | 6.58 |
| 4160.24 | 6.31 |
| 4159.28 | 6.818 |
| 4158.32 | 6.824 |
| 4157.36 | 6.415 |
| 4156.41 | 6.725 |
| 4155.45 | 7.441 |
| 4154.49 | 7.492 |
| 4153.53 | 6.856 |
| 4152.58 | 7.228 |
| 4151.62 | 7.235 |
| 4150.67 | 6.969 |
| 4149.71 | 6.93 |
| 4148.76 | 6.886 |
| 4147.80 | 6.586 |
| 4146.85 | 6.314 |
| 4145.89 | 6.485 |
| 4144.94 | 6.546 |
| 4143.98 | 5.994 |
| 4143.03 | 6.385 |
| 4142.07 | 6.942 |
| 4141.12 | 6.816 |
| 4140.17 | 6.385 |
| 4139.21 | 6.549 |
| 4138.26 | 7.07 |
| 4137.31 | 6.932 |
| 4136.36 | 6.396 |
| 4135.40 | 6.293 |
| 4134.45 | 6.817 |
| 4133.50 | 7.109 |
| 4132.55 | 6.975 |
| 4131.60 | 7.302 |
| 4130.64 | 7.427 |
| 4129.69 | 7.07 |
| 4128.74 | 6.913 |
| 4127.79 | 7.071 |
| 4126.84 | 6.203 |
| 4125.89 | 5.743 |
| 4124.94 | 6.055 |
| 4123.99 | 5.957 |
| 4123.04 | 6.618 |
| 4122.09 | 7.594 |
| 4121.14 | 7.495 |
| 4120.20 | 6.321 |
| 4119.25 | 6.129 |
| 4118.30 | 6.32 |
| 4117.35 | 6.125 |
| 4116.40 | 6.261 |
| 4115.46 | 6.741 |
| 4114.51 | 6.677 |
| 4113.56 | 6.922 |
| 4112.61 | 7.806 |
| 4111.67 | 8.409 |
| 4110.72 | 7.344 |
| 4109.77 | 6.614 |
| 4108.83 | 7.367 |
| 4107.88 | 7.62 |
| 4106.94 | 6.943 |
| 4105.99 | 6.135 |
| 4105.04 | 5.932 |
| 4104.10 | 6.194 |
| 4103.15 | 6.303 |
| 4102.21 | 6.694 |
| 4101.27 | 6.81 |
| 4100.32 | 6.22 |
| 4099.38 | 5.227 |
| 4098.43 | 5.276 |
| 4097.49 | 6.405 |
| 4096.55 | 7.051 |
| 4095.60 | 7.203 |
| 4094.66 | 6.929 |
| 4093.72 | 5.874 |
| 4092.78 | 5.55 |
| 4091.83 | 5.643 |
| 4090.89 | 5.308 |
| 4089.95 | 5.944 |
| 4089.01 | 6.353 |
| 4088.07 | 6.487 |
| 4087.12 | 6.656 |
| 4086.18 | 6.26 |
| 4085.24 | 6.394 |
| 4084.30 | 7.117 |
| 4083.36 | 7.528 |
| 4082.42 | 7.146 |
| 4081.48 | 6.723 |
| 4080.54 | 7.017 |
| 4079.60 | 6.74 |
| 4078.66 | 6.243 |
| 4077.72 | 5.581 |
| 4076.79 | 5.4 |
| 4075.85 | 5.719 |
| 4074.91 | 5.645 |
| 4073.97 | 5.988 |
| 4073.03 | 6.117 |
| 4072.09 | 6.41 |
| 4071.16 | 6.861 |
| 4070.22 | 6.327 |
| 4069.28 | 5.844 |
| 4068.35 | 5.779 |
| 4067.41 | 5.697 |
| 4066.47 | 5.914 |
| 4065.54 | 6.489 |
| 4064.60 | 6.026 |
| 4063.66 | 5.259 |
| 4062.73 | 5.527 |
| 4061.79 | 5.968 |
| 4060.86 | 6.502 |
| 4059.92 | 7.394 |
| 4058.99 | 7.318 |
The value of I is 1.47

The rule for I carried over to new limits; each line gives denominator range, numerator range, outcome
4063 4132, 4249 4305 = 1.74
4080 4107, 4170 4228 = 1.68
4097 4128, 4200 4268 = 2.05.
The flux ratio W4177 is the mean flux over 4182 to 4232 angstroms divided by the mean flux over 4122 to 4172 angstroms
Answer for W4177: 1.6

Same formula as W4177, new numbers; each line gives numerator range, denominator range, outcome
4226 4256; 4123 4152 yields 2.10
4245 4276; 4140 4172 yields 1.82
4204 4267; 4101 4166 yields 1.92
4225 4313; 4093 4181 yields 1.60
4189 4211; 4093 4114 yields 1.47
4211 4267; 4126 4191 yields 1.78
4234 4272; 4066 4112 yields 2.08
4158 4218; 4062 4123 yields 1.41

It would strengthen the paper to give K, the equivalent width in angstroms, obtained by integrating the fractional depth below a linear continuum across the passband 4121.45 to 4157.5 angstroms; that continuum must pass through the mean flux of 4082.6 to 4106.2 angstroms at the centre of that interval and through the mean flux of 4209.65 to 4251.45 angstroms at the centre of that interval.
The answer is 7.7 angstroms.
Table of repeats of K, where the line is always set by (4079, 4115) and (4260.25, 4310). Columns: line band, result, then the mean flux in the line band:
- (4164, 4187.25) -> -1.46 angstroms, 8.23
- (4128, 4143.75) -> 0.72 angstroms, 6.83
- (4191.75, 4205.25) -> -2.69 angstroms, 9.67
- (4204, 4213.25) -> -2.86 angstroms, 10.7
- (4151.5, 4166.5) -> 1.26 angstroms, 6.86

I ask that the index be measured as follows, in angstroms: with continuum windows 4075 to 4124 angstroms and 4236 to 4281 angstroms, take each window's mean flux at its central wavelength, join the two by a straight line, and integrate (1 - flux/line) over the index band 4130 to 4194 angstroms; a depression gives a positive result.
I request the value 9.6 angstroms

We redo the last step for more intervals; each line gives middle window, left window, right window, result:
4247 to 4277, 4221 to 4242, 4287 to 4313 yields -3.1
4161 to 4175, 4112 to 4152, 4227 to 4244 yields 2.9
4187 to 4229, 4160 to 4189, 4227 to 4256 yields 0.8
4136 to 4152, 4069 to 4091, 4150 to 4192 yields 1.6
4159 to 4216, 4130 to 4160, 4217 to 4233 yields 6.9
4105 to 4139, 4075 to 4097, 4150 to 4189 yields 0.8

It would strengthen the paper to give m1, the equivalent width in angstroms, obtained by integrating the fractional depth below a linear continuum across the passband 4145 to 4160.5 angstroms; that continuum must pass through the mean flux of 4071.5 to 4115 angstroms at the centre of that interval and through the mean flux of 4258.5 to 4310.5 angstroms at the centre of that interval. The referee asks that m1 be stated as 1.13 angstroms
